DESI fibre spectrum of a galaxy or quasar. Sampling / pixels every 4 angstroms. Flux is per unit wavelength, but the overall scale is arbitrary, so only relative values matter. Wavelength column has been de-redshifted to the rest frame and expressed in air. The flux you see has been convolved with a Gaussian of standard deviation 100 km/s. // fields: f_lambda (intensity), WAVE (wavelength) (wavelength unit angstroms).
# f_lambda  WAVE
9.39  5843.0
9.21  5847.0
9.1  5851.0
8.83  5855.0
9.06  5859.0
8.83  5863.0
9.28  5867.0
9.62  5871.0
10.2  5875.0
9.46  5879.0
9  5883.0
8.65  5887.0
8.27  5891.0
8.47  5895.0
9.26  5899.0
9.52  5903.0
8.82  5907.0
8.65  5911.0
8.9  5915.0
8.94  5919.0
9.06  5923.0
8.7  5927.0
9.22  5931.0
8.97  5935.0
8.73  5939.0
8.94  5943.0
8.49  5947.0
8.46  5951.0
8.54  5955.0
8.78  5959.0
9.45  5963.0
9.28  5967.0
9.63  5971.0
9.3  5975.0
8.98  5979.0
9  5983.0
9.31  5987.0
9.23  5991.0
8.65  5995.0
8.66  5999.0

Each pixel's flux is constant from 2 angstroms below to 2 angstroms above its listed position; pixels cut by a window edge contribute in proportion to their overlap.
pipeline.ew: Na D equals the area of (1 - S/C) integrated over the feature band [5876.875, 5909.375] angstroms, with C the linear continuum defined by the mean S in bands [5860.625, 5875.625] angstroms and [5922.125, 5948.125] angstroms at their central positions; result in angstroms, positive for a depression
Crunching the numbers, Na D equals 0.97 angstroms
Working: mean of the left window 9.41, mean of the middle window 8.93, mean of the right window 8.88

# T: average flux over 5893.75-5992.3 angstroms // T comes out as 8.99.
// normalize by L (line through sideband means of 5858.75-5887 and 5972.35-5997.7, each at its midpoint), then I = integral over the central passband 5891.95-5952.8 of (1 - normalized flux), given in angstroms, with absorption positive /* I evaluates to 2.30 angstroms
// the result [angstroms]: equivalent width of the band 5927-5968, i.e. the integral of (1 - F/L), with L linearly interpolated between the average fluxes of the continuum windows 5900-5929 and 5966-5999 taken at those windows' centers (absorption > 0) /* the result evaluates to 0.8 angstroms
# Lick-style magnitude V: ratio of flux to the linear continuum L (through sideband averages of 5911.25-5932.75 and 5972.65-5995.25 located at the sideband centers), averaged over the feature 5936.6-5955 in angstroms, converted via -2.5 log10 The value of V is 0.04 mag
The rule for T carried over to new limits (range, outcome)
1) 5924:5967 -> 8.85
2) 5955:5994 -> 9.17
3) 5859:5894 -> 9.14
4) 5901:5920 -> 8.97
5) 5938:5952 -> 8.66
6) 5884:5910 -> 8.83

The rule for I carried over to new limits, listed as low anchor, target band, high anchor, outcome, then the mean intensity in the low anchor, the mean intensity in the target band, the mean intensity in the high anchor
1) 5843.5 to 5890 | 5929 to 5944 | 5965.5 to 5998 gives 0.33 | 9.19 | 8.97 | 9.16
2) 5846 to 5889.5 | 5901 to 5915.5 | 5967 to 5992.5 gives 0.36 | 9.19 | 8.98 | 9.24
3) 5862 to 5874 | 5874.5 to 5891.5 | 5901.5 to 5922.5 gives 0.24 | 9.36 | 9.1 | 8.96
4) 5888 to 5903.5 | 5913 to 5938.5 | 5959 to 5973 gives 0.25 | 8.8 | 8.95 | 9.36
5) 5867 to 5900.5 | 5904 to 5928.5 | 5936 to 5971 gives 0.37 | 9.12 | 8.88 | 8.88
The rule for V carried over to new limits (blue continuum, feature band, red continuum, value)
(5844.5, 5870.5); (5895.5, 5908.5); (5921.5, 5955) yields -0.02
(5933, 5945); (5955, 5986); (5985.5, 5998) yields -0.02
